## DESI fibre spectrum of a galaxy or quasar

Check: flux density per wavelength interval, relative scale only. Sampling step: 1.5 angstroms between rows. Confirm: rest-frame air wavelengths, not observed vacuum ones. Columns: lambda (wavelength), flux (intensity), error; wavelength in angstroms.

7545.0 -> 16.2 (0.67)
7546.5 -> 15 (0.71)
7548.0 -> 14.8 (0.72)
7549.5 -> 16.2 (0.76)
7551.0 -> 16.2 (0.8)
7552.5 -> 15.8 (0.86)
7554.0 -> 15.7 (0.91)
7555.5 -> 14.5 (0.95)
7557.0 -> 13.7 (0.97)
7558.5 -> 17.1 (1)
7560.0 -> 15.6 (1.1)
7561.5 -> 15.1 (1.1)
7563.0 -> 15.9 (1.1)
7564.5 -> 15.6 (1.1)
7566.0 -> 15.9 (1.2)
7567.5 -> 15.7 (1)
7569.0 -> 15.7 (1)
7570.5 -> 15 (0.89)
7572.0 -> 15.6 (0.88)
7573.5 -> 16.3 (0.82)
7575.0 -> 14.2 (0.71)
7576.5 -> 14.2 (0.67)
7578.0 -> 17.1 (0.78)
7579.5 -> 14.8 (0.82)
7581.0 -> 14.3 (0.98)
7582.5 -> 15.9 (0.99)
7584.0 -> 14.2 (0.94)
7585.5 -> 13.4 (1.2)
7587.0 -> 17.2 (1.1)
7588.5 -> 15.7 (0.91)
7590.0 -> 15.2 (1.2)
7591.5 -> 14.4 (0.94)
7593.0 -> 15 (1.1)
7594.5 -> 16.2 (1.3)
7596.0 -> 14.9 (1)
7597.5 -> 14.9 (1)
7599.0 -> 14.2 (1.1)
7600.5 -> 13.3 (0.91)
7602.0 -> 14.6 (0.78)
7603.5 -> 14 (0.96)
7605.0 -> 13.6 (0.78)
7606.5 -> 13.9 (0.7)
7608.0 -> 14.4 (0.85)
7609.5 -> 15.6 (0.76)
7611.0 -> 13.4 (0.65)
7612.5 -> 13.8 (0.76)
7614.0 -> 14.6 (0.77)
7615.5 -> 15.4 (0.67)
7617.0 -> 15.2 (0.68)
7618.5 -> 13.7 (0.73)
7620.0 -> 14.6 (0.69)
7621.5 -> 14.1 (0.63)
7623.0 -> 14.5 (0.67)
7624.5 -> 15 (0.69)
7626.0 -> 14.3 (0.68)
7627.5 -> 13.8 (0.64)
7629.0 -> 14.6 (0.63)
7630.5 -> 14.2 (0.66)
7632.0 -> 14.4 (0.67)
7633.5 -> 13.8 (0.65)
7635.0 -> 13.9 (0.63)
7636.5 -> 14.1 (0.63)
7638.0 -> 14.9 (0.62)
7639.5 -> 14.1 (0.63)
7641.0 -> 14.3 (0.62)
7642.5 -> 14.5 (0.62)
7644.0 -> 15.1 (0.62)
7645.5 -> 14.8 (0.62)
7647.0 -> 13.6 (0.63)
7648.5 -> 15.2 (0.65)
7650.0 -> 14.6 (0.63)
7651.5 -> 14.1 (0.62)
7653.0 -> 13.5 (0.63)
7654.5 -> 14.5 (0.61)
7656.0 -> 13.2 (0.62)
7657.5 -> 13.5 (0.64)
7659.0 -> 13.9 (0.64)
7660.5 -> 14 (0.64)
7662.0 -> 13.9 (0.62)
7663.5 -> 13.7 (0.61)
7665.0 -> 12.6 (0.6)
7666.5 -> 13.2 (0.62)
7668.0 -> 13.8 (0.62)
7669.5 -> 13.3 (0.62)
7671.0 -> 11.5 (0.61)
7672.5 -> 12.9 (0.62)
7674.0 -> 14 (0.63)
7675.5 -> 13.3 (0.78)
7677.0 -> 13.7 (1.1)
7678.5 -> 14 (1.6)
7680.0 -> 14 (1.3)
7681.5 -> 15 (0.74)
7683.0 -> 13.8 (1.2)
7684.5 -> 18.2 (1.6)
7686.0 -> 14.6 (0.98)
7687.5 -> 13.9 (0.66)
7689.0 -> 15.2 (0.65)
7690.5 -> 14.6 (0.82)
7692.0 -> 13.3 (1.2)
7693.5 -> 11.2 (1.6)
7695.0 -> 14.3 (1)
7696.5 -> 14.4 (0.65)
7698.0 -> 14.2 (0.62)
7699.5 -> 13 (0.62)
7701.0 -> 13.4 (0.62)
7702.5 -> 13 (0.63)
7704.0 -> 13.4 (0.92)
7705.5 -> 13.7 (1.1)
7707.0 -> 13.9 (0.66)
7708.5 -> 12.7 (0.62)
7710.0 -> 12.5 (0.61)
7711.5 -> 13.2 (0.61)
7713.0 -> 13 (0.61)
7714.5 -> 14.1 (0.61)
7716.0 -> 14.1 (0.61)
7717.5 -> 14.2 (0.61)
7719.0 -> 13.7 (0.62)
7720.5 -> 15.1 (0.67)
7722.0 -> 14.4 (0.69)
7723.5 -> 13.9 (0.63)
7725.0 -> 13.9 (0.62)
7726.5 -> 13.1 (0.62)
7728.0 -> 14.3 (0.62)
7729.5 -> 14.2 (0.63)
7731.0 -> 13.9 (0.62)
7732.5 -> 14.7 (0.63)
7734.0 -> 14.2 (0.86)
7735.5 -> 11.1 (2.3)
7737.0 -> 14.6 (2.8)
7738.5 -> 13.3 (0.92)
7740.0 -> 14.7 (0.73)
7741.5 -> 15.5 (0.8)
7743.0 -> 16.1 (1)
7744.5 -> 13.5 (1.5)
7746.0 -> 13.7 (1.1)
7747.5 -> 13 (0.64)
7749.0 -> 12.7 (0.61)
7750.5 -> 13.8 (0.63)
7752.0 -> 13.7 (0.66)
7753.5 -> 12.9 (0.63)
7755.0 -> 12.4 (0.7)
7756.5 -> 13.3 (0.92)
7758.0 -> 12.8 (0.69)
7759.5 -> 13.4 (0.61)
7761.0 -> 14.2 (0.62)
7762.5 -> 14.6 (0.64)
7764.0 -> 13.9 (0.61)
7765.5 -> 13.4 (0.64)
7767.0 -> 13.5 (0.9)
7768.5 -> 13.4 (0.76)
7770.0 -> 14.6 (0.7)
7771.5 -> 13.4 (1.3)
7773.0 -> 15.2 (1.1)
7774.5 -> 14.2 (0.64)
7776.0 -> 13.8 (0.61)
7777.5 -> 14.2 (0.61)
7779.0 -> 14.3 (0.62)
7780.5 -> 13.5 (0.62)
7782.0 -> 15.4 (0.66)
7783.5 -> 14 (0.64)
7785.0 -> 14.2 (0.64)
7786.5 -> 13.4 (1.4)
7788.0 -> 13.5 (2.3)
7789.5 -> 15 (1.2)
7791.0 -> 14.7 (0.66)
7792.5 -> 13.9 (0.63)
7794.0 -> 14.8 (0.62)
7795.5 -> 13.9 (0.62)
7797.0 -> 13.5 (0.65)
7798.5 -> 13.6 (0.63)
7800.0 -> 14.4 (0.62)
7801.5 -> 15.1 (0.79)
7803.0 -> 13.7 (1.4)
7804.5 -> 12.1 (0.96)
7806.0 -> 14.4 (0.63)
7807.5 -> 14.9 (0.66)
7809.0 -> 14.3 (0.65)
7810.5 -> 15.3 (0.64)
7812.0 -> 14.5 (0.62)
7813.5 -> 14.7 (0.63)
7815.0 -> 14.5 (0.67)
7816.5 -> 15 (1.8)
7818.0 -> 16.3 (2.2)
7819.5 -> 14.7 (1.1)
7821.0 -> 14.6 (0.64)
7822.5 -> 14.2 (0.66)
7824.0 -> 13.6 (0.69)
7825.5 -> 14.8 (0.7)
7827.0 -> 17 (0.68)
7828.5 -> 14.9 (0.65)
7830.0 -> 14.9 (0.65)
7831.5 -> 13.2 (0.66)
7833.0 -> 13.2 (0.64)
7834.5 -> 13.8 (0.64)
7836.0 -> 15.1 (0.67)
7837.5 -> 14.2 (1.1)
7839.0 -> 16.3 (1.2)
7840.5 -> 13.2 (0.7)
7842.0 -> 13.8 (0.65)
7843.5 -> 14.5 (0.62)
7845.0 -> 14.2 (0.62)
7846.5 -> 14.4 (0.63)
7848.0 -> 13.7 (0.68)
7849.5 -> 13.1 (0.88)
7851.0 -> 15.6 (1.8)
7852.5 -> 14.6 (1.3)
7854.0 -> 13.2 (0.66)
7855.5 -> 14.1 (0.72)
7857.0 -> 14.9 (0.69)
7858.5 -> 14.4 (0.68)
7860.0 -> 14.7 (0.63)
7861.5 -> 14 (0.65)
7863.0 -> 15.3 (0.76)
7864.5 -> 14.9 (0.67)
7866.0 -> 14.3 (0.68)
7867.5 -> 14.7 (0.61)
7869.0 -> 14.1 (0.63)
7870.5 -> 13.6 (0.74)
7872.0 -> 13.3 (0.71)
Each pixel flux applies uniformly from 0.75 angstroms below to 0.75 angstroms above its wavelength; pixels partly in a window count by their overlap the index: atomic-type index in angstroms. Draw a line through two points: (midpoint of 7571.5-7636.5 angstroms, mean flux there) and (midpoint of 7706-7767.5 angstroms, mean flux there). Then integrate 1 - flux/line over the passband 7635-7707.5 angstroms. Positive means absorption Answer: 1.3 angstroms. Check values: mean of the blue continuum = 14.7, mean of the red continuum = 13.7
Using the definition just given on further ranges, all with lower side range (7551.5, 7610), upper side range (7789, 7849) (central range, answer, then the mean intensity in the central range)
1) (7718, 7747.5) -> 1.18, 14.1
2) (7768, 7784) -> 0.37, 14.2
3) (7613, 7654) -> 1.48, 14.4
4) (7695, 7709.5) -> 1.18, 13.5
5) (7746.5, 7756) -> 0.98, 13.1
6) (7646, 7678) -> 2.65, 13.6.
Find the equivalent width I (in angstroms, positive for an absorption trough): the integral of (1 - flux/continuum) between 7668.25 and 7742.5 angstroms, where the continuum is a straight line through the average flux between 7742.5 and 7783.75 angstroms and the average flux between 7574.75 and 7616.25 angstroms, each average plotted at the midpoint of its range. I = 1.44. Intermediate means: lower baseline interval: 14.7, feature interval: 13.8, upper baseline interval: 13.8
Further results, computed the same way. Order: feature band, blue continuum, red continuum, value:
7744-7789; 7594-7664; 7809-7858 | 2.2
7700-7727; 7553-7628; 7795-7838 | 1.9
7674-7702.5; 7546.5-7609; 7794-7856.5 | 1.4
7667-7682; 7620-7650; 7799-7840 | 0.9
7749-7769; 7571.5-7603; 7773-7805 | 1.1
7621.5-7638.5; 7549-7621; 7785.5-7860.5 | 0.7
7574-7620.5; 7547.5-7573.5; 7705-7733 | 1.4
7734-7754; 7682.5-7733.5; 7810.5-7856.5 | 0.4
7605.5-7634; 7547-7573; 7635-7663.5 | 0.5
